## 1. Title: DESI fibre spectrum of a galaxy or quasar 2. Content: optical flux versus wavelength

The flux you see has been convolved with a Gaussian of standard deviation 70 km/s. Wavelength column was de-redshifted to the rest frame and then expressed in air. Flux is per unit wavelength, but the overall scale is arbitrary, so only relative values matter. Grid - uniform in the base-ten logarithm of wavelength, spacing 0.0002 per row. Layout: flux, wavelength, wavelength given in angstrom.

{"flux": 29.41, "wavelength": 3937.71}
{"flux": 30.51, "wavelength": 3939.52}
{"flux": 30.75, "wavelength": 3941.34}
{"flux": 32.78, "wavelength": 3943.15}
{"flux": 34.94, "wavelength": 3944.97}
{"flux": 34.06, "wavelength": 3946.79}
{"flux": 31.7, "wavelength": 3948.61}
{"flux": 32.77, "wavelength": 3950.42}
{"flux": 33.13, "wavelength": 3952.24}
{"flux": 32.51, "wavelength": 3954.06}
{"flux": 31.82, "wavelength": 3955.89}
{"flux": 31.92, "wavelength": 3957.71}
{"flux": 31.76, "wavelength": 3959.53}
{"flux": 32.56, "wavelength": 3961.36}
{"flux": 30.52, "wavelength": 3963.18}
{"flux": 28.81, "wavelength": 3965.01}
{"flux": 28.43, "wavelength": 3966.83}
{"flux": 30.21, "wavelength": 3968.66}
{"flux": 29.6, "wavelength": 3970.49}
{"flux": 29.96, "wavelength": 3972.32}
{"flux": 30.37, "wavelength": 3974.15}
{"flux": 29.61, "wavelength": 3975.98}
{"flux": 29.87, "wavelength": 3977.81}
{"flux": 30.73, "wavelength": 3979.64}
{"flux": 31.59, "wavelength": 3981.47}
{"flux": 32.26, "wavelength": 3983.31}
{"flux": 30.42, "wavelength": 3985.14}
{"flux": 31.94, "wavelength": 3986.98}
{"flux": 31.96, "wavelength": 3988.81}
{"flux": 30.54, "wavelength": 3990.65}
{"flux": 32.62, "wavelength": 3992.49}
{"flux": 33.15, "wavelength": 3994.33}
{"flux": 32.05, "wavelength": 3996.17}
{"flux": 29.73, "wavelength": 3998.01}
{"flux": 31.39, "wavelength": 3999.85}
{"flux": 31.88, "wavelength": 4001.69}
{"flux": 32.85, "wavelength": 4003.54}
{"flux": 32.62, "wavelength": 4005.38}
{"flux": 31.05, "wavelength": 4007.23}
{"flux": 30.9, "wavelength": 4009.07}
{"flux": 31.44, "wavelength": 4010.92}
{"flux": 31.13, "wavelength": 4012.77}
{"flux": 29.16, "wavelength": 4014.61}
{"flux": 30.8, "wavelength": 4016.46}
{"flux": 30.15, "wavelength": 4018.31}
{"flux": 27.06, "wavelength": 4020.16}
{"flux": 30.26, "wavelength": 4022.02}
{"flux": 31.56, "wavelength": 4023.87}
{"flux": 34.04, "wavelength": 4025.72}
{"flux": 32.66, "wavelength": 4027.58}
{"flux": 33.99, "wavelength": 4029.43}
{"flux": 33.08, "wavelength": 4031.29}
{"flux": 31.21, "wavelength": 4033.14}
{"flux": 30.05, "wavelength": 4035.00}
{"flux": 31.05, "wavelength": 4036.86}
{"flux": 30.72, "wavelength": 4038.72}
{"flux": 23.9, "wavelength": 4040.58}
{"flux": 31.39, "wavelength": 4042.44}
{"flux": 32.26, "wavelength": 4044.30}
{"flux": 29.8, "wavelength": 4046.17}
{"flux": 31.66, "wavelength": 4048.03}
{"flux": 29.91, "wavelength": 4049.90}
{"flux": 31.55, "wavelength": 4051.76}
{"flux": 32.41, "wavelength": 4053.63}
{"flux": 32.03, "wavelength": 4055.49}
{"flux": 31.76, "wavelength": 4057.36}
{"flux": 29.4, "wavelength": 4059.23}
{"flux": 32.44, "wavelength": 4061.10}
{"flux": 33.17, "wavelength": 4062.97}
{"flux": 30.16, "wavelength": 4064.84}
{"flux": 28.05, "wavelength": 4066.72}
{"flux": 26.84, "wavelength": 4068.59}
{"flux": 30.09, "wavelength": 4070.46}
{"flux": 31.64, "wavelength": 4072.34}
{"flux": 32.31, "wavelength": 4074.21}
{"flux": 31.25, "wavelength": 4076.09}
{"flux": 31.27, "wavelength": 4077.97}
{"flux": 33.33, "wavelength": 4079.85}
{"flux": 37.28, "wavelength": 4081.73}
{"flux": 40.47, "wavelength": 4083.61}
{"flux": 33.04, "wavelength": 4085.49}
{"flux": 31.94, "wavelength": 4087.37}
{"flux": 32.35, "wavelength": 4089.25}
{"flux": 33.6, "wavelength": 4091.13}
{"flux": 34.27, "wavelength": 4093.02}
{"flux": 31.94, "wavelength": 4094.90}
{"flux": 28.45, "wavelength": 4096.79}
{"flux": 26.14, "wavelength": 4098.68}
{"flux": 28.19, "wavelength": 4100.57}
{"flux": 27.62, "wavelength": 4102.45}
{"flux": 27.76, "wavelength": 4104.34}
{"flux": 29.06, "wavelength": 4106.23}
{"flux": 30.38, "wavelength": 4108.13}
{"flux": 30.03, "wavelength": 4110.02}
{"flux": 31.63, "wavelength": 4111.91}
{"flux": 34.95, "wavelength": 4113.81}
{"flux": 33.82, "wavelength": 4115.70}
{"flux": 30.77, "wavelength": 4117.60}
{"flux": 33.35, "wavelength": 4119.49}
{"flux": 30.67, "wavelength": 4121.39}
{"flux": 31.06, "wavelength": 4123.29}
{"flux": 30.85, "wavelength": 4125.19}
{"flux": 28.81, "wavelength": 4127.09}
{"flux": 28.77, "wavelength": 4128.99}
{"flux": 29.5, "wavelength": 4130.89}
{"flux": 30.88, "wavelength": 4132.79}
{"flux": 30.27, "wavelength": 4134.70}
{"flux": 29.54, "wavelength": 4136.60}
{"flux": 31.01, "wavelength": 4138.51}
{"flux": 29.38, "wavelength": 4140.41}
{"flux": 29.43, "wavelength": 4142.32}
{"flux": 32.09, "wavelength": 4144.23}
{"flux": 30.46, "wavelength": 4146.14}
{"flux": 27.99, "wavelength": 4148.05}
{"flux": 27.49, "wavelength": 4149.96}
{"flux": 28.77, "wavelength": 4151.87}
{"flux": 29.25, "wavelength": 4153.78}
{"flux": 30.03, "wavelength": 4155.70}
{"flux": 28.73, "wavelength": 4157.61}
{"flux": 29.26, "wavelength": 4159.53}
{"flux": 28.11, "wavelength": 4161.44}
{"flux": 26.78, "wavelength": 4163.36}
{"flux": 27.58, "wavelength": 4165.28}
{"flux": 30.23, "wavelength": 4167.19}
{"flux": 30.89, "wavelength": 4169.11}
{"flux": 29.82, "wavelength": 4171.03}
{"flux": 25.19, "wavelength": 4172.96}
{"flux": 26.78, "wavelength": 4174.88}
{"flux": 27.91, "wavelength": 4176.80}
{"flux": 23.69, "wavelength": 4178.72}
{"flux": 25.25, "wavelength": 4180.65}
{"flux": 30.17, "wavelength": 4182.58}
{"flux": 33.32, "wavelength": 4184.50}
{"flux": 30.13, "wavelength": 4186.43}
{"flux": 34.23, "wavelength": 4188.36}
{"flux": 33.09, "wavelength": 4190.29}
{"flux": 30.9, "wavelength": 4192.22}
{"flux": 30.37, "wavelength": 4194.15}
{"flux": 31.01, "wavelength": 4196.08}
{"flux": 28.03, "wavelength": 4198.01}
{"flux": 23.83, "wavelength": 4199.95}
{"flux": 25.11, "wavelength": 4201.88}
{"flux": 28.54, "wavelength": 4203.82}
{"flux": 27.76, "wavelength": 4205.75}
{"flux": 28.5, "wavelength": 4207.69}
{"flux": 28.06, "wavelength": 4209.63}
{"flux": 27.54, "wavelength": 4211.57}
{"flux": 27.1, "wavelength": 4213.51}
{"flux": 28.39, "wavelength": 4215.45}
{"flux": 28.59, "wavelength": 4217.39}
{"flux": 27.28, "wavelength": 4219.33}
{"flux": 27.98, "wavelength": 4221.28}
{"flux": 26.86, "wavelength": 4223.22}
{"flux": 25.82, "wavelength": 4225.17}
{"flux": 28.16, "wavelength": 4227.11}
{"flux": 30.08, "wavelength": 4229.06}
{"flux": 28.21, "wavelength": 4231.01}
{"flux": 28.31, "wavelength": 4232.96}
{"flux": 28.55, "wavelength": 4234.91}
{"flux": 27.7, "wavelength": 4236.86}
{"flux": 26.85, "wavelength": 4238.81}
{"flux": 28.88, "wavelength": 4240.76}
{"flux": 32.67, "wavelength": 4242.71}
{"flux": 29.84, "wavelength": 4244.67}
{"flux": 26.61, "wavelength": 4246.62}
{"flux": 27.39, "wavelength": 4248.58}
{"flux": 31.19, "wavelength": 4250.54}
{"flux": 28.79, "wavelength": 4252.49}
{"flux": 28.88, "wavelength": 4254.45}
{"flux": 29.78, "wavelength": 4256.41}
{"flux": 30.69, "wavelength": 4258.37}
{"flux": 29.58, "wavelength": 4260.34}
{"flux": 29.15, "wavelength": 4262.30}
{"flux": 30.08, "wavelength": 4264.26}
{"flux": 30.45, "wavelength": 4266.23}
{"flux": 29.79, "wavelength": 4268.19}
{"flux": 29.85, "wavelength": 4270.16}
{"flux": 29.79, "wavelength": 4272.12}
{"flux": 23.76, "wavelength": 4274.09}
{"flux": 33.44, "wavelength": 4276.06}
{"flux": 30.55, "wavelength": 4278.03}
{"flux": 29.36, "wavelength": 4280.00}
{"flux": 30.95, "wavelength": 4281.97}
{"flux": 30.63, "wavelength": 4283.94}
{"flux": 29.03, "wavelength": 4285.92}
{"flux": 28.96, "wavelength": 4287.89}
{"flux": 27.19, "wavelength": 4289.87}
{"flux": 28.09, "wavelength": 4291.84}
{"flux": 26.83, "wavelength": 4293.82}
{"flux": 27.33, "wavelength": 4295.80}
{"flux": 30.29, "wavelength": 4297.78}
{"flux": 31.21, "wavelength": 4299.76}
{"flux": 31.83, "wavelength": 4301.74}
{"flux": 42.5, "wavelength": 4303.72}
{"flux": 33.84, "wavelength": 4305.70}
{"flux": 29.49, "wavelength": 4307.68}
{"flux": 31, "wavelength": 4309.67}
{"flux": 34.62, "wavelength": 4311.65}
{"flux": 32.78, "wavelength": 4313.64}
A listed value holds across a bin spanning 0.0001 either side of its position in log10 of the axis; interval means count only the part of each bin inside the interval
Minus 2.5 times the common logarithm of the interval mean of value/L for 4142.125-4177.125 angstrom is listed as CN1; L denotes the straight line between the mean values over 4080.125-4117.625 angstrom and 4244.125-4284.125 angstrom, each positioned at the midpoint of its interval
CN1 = 0.08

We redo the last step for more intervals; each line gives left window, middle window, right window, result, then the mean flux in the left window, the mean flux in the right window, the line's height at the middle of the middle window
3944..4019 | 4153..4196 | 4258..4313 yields 0.06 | 31.3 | 30.4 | 30.7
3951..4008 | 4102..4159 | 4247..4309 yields 0.02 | 31.2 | 30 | 30.6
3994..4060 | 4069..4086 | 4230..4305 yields -0.08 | 31.1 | 29.6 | 30.8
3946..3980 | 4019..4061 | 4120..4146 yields -0.01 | 31.1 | 30.2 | 30.7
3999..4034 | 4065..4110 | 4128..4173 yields -0.03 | 31.4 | 29.3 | 30.3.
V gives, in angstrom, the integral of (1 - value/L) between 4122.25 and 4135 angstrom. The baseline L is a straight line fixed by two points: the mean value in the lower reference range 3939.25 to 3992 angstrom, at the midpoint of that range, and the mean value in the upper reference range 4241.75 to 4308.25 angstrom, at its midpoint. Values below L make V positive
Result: 0.3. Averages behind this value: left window 31.3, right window 30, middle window 30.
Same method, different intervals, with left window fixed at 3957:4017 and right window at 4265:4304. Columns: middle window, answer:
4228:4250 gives 1.0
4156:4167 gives 0.7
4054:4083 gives -0.8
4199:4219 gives 1.9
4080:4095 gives -1.9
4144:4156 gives 0.5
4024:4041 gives -0.3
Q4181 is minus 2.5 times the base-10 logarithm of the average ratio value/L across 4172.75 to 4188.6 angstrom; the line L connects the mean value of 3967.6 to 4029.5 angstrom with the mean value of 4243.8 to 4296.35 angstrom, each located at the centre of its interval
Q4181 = 0.05 mag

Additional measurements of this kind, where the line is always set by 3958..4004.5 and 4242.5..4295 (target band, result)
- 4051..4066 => -0.03 mag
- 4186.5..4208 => 0.02 mag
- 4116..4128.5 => -0.03 mag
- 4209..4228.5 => 0.08 mag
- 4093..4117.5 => 0.00 mag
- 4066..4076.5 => 0.02 mag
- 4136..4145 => -0.01 mag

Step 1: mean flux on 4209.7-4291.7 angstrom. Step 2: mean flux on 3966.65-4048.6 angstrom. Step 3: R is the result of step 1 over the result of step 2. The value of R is 0.93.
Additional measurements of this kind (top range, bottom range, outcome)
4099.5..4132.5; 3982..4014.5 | 0.96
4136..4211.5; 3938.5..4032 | 0.92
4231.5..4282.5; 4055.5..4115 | 0.94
